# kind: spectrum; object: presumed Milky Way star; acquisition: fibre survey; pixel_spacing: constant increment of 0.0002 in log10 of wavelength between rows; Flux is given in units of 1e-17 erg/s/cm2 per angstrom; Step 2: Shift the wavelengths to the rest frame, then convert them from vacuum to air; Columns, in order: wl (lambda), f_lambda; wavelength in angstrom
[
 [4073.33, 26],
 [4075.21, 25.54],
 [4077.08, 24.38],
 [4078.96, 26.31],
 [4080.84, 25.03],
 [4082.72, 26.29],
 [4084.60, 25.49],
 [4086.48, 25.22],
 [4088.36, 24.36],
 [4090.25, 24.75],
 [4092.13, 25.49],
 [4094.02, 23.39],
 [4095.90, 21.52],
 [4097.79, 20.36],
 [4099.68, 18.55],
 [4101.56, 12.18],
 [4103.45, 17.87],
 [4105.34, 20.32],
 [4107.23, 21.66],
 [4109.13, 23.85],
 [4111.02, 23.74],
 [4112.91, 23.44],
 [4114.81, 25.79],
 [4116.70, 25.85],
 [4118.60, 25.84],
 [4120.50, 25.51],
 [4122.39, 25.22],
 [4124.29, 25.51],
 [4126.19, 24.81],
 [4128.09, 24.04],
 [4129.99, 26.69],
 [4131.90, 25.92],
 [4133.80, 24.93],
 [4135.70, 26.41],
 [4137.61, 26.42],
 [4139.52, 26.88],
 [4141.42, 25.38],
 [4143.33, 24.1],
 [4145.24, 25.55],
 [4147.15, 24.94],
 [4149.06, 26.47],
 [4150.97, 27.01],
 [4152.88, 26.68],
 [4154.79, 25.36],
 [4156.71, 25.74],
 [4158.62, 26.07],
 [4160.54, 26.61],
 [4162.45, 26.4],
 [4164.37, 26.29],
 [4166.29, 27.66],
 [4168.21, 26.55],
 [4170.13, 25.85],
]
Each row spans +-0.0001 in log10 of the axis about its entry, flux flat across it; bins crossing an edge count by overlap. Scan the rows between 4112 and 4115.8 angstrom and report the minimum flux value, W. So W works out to 23.44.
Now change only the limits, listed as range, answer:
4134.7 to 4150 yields 24.1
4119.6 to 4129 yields 24.04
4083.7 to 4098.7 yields 20.36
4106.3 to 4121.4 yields 21.66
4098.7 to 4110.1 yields 12.18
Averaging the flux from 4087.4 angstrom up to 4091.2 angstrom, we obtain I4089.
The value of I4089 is 24.6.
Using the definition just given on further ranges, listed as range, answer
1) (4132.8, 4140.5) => 26.2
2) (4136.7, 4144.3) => 25.7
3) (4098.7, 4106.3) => 17.3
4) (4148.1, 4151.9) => 26.7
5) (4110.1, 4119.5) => 24.9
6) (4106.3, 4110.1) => 22.7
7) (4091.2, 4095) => 24.4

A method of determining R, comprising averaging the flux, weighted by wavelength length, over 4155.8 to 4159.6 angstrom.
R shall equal 25.9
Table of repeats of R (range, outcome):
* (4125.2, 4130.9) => 25.2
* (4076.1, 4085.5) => 25.5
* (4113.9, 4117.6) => 25.9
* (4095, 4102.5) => 18.1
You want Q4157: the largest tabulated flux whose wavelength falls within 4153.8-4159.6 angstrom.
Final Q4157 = 26.07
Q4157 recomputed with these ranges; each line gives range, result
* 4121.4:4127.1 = 25.51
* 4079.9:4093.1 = 26.29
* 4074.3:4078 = 25.54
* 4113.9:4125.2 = 25.85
